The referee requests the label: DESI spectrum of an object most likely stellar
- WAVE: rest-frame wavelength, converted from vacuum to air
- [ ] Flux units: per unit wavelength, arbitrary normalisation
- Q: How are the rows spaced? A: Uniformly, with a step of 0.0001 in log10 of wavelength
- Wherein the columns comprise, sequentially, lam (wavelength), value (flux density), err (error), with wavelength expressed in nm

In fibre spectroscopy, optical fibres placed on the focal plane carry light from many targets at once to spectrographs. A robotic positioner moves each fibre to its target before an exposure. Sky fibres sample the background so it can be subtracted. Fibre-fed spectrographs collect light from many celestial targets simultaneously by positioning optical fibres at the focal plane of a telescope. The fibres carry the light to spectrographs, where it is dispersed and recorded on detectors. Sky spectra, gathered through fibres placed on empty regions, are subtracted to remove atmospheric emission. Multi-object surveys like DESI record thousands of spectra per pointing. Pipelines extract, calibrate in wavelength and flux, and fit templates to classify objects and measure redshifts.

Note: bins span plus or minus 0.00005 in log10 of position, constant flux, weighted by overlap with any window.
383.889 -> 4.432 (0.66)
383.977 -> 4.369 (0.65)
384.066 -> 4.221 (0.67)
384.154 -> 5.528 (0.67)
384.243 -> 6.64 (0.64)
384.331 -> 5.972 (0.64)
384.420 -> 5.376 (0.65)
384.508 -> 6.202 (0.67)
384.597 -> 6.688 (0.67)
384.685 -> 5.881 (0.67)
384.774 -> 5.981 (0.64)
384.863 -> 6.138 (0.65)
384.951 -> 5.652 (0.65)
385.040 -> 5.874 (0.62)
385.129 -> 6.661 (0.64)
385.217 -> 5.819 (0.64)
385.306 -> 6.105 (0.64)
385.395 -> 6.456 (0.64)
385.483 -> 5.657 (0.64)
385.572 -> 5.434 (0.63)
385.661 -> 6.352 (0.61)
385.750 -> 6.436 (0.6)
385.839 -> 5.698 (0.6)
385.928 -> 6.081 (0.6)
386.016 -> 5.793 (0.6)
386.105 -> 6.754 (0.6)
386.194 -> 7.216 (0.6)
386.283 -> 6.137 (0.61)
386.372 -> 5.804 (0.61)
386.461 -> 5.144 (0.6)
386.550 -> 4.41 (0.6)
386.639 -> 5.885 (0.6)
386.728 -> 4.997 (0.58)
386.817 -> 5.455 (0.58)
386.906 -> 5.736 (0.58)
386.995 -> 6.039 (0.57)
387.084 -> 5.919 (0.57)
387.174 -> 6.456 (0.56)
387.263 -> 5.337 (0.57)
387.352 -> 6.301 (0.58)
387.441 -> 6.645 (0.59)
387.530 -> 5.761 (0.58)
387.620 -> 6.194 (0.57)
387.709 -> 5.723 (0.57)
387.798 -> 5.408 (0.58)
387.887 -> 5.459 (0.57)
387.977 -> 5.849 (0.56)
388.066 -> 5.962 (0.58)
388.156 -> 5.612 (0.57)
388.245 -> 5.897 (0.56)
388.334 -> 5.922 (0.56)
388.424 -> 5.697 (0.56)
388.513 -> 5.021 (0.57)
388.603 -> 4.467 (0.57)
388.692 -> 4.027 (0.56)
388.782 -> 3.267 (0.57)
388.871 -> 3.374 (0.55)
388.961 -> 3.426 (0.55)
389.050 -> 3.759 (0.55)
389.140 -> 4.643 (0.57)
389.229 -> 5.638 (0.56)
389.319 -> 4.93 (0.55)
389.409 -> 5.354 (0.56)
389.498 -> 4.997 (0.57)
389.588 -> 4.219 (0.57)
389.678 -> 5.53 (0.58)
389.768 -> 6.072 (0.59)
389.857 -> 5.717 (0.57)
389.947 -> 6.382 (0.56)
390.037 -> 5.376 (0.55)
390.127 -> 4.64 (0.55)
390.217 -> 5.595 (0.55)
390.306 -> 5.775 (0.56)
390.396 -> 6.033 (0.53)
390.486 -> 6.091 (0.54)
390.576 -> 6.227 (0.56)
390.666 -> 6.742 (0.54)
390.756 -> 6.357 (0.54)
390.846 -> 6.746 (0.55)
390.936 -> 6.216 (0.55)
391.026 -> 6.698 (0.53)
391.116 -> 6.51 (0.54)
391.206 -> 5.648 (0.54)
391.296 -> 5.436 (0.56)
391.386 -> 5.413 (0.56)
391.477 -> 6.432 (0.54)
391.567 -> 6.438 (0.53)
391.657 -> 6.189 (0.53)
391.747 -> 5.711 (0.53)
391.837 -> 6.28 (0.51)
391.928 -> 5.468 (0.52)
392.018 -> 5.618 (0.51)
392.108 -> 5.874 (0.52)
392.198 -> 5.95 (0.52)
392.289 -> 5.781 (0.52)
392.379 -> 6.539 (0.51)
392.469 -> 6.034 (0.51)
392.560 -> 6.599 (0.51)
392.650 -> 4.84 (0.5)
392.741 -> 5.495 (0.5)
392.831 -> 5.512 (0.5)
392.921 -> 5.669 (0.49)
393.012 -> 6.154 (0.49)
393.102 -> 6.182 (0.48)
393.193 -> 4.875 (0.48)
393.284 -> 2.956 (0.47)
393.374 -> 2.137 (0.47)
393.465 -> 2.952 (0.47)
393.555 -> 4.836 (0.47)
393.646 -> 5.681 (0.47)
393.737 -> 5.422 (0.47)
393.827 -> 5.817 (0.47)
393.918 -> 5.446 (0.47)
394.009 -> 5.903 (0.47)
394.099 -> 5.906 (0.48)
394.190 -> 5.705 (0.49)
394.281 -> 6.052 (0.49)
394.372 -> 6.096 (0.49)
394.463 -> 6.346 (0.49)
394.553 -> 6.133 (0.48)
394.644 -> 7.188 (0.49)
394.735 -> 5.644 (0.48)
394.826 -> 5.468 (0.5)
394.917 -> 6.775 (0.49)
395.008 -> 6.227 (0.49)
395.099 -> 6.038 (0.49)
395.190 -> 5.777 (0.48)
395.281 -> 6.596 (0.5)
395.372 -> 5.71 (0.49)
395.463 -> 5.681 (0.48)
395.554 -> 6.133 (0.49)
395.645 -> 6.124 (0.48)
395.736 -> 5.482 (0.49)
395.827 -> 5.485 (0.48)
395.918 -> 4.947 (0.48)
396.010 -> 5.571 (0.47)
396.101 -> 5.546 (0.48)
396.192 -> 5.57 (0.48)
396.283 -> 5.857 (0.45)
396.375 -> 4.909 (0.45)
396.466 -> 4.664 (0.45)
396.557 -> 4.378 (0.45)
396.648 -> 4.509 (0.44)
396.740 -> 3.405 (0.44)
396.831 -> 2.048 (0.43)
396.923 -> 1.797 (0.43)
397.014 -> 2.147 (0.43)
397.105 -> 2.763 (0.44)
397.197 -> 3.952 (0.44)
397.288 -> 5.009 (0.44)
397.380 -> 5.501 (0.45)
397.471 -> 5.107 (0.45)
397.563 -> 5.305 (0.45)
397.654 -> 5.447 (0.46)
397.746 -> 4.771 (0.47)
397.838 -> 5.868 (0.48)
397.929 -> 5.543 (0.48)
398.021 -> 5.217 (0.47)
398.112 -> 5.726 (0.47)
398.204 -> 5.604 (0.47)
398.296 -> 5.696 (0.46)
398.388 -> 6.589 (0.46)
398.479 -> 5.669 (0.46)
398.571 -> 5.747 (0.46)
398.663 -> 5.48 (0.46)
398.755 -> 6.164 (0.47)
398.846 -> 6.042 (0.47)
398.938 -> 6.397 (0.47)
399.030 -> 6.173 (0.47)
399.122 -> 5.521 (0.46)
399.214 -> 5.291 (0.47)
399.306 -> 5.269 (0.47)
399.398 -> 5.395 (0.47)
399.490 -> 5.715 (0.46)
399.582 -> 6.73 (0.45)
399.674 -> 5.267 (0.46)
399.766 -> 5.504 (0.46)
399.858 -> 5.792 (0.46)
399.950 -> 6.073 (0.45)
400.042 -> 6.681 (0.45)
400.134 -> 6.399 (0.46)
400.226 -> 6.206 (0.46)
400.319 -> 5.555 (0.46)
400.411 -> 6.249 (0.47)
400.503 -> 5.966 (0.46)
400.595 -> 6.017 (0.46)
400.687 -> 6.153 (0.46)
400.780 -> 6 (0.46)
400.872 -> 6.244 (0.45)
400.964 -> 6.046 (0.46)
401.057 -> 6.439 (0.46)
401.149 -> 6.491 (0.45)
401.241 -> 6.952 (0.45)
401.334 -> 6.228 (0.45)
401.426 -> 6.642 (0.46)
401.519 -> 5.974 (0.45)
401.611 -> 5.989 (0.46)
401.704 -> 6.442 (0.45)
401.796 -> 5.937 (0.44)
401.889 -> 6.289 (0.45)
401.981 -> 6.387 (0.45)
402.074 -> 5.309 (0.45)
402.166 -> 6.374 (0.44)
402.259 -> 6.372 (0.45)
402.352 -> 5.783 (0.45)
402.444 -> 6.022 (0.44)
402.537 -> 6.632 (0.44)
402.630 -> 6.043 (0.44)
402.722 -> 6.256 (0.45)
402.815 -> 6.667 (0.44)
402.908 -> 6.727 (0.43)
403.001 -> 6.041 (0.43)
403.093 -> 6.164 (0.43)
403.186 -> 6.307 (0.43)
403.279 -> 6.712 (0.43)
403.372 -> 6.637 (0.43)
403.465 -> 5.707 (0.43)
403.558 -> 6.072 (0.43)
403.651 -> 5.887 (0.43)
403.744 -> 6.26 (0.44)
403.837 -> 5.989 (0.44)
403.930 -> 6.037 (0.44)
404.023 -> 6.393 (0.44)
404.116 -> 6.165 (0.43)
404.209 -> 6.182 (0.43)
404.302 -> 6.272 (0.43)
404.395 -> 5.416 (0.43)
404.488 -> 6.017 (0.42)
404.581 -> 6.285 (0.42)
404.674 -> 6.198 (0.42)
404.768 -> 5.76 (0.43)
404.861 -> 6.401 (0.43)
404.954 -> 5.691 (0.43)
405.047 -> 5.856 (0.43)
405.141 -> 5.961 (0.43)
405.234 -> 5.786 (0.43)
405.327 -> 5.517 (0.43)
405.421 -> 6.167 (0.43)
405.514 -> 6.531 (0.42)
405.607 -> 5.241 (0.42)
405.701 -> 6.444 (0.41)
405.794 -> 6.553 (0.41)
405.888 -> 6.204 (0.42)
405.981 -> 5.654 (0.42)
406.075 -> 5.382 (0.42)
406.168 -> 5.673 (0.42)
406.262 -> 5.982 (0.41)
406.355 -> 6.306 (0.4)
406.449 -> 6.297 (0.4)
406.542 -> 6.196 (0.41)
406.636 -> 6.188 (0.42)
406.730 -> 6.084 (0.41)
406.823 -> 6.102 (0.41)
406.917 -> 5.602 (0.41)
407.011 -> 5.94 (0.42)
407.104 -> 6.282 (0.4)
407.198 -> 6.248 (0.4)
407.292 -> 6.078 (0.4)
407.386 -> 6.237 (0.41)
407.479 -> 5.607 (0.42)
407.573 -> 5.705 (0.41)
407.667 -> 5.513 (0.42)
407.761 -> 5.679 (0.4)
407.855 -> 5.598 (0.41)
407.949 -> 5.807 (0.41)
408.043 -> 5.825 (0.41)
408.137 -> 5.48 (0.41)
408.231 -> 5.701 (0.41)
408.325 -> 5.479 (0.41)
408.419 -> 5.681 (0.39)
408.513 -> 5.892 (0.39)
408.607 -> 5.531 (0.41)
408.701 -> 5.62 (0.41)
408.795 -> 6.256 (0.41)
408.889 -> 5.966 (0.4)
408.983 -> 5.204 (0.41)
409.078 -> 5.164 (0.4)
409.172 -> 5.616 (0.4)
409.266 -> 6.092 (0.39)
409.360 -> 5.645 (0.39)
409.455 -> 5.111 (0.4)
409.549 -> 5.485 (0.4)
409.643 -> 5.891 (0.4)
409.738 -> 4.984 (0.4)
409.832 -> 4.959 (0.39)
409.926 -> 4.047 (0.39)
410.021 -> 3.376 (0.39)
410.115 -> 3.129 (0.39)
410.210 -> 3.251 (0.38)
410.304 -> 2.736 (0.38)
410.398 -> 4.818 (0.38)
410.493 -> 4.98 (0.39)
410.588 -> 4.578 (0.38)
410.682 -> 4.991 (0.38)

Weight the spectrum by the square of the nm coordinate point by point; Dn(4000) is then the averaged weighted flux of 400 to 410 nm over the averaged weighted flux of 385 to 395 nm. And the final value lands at 1.14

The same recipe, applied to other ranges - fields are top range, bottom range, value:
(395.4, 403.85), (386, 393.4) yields 1.07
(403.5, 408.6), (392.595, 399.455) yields 1.18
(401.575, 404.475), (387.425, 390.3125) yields 1.28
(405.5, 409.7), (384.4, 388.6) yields 1.10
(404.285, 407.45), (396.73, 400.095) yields 1.19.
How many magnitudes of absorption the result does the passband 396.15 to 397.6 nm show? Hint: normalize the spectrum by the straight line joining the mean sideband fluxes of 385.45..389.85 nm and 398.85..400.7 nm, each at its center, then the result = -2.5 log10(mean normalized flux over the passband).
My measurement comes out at 0.36 mag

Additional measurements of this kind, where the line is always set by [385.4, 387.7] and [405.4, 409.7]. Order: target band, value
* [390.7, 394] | 0.05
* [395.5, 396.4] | 0.06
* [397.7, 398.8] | 0.04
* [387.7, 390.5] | 0.14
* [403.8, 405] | -0.04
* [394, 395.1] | -0.04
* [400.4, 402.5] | -0.06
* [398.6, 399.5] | 0.02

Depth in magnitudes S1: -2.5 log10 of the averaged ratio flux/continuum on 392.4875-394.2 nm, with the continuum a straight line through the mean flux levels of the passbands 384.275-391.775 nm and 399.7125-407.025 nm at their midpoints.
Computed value 0.13 mag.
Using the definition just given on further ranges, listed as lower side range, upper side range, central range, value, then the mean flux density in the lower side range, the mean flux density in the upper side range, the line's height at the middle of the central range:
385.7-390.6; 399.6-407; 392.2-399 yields 0.090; 5.49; 6.11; 5.8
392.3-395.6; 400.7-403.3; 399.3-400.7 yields 0.027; 5.63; 6.26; 6.1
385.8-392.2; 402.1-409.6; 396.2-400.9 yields 0.098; 5.63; 5.97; 5.82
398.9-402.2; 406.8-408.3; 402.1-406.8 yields -0.032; 6.06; 5.83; 5.93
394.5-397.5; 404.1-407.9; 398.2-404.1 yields -0.102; 5.1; 5.97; 5.55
